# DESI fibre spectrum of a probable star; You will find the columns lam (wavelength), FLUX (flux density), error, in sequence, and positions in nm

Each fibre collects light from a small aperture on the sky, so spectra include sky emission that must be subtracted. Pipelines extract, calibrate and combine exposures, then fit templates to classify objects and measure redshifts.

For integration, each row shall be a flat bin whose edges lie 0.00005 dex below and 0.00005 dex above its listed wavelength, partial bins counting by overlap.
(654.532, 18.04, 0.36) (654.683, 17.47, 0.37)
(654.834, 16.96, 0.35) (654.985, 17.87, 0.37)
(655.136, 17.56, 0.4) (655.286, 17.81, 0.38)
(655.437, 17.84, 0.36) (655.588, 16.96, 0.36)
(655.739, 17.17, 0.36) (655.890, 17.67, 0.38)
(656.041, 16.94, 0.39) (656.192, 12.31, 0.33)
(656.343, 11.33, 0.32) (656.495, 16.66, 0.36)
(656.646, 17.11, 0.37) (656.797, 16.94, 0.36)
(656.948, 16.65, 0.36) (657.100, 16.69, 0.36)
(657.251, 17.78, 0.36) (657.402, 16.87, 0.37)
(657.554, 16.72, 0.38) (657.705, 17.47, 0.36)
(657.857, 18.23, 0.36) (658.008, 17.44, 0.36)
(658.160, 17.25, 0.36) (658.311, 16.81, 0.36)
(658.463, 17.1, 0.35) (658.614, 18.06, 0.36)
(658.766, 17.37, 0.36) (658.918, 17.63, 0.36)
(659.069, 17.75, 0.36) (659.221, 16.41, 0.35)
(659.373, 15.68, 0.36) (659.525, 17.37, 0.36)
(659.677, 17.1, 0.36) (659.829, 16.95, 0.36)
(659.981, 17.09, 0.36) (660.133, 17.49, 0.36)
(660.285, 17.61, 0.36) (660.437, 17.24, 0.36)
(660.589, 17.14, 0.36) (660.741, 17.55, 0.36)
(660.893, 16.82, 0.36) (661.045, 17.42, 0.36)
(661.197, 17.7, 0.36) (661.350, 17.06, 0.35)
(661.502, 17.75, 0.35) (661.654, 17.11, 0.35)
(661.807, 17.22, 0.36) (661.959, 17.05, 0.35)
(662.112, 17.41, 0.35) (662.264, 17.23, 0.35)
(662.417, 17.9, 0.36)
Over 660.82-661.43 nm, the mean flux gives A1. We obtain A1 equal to 17.3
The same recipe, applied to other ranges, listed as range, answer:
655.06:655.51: 17.8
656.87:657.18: 16.7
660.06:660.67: 17.4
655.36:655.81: 17.3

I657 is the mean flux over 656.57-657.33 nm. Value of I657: 17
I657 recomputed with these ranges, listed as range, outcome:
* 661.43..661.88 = 17.3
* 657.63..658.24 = 17.6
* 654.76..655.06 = 17.4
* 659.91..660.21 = 17.3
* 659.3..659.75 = 16.7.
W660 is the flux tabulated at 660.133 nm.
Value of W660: 17.49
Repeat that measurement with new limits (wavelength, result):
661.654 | 17.11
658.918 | 17.63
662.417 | 17.9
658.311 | 16.81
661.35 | 17.06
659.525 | 17.37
